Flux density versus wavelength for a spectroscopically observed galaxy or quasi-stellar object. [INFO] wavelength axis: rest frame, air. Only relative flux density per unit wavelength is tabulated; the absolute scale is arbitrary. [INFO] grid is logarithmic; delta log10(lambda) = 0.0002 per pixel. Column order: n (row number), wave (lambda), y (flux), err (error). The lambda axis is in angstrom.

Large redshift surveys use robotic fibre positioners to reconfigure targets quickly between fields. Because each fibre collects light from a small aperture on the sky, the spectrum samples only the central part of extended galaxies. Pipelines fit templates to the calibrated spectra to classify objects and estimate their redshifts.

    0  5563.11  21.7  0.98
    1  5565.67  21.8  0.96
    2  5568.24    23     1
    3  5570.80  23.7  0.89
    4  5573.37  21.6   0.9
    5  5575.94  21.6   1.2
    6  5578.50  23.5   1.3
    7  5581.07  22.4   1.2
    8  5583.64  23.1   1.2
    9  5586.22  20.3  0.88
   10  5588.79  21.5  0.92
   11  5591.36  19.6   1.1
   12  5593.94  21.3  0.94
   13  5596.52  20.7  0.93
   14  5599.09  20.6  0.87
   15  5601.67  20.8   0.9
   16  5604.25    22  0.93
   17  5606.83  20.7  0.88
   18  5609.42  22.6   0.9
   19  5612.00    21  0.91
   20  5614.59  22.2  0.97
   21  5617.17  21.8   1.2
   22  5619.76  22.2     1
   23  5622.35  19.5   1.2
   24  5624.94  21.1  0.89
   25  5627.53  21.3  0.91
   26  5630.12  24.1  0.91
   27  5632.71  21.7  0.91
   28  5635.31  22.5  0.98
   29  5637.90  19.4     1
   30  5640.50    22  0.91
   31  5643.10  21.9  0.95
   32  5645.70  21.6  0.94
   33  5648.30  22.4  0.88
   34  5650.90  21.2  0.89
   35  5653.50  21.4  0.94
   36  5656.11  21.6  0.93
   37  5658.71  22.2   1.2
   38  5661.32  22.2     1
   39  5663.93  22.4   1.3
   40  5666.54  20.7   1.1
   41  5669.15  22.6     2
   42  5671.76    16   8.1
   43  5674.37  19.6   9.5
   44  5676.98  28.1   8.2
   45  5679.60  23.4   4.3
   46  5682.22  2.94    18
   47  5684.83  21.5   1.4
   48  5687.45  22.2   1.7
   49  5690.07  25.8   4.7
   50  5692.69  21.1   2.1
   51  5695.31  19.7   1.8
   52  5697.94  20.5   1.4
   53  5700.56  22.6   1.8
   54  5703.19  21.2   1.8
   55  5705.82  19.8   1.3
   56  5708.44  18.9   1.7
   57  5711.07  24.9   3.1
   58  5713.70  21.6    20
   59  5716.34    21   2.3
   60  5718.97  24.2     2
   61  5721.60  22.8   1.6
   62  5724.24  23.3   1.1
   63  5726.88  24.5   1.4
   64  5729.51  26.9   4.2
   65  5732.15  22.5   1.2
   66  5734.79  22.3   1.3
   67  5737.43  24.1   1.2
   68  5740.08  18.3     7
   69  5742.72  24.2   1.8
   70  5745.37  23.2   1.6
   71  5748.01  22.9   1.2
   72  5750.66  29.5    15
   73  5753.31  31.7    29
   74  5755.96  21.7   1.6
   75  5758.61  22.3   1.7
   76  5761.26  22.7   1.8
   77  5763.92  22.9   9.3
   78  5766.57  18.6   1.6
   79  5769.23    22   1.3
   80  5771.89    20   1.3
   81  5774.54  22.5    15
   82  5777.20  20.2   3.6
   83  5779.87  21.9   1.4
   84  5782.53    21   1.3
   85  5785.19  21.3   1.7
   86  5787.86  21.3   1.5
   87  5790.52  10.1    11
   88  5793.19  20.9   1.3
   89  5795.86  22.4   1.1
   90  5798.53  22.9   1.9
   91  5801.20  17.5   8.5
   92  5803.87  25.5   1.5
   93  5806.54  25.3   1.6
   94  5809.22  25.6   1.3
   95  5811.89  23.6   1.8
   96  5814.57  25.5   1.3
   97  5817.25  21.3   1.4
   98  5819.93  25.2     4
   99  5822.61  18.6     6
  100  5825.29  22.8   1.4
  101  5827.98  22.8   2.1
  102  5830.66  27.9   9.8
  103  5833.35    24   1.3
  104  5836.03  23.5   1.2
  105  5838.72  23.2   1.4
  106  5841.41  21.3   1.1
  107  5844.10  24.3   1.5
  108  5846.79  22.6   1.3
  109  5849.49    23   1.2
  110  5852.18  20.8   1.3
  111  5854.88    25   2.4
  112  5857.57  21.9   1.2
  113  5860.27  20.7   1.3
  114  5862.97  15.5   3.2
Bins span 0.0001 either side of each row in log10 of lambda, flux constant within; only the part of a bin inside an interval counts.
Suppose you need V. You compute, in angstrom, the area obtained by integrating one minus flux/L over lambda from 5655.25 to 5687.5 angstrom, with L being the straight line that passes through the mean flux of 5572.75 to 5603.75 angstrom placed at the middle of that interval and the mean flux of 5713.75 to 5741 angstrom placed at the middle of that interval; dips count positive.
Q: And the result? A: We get 2.9 angstrom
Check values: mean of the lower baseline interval 21.4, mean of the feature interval 20.3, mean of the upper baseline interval 23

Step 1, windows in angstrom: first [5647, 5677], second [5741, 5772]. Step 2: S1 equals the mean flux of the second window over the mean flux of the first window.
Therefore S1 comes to 1.10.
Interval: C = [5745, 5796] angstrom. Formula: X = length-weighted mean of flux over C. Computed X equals 21.9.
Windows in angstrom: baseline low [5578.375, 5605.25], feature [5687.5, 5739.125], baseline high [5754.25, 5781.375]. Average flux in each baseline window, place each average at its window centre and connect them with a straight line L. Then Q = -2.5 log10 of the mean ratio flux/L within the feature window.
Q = -0.05 mag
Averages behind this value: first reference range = 21.3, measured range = 22.5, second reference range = 21.6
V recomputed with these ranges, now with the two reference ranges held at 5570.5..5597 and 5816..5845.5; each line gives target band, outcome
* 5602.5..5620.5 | 0.10 angstrom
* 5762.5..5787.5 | 1.84 angstrom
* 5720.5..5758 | -2.44 angstrom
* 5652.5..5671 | 0.39 angstrom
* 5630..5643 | 0.17 angstrom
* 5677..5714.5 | 2.83 angstrom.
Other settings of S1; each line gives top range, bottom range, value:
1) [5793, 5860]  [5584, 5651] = 1.08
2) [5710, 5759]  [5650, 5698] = 1.14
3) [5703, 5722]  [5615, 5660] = 1.01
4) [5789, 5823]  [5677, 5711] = 1.07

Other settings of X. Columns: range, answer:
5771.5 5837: 22.2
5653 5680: 21.8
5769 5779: 21.1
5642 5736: 21.6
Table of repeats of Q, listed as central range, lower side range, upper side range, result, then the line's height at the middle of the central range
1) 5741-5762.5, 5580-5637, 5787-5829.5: -0.13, 21.8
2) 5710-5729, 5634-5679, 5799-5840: -0.05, 22.4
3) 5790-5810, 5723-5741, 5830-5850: 0.09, 23.5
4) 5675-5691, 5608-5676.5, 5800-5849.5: 0.07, 21.9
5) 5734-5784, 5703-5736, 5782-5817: -0.02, 22.2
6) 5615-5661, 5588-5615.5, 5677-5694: -0.05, 20.7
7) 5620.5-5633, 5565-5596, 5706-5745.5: 0.03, 22.2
